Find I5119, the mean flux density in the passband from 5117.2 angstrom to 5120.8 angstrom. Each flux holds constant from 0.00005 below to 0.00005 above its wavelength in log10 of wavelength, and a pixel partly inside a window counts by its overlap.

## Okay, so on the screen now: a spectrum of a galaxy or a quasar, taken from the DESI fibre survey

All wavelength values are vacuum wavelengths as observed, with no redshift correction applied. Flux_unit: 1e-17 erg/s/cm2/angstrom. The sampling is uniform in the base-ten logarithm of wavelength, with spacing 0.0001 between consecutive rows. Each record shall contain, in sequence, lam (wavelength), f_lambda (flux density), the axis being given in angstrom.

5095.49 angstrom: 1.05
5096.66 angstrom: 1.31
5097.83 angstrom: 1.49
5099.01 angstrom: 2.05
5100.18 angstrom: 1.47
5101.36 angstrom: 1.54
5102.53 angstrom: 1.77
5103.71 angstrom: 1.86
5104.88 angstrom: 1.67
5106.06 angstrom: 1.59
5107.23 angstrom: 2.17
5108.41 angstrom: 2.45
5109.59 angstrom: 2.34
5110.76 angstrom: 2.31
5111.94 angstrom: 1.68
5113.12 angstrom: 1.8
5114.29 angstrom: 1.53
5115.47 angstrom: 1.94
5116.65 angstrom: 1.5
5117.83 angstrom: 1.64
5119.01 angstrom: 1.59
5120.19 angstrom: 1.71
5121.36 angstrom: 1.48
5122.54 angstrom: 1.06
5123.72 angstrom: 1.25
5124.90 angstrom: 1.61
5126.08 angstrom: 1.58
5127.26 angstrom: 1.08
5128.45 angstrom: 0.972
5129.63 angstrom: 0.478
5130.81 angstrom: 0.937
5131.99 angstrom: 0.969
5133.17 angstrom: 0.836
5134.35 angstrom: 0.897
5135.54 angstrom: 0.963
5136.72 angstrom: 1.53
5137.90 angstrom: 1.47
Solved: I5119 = 1.65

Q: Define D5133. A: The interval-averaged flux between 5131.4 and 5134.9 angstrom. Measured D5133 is 0.902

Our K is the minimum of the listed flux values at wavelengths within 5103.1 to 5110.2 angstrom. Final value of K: 1.59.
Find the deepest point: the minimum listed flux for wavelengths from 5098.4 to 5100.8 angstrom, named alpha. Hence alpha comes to 1.47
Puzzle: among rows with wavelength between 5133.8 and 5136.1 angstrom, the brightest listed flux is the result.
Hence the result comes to 0.963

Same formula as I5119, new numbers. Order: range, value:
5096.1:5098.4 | 1.4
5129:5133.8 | 0.809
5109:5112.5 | 2.11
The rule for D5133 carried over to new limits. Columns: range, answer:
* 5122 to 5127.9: 1.31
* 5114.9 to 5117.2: 1.72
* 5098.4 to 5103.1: 1.71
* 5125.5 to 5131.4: 1.01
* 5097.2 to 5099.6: 1.76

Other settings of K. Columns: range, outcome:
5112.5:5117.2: 1.5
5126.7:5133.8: 0.478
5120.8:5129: 0.972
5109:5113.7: 1.68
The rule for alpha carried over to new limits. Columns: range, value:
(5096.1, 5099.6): 1.31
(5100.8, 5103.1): 1.54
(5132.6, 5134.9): 0.836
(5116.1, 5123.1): 1.06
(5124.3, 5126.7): 1.58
